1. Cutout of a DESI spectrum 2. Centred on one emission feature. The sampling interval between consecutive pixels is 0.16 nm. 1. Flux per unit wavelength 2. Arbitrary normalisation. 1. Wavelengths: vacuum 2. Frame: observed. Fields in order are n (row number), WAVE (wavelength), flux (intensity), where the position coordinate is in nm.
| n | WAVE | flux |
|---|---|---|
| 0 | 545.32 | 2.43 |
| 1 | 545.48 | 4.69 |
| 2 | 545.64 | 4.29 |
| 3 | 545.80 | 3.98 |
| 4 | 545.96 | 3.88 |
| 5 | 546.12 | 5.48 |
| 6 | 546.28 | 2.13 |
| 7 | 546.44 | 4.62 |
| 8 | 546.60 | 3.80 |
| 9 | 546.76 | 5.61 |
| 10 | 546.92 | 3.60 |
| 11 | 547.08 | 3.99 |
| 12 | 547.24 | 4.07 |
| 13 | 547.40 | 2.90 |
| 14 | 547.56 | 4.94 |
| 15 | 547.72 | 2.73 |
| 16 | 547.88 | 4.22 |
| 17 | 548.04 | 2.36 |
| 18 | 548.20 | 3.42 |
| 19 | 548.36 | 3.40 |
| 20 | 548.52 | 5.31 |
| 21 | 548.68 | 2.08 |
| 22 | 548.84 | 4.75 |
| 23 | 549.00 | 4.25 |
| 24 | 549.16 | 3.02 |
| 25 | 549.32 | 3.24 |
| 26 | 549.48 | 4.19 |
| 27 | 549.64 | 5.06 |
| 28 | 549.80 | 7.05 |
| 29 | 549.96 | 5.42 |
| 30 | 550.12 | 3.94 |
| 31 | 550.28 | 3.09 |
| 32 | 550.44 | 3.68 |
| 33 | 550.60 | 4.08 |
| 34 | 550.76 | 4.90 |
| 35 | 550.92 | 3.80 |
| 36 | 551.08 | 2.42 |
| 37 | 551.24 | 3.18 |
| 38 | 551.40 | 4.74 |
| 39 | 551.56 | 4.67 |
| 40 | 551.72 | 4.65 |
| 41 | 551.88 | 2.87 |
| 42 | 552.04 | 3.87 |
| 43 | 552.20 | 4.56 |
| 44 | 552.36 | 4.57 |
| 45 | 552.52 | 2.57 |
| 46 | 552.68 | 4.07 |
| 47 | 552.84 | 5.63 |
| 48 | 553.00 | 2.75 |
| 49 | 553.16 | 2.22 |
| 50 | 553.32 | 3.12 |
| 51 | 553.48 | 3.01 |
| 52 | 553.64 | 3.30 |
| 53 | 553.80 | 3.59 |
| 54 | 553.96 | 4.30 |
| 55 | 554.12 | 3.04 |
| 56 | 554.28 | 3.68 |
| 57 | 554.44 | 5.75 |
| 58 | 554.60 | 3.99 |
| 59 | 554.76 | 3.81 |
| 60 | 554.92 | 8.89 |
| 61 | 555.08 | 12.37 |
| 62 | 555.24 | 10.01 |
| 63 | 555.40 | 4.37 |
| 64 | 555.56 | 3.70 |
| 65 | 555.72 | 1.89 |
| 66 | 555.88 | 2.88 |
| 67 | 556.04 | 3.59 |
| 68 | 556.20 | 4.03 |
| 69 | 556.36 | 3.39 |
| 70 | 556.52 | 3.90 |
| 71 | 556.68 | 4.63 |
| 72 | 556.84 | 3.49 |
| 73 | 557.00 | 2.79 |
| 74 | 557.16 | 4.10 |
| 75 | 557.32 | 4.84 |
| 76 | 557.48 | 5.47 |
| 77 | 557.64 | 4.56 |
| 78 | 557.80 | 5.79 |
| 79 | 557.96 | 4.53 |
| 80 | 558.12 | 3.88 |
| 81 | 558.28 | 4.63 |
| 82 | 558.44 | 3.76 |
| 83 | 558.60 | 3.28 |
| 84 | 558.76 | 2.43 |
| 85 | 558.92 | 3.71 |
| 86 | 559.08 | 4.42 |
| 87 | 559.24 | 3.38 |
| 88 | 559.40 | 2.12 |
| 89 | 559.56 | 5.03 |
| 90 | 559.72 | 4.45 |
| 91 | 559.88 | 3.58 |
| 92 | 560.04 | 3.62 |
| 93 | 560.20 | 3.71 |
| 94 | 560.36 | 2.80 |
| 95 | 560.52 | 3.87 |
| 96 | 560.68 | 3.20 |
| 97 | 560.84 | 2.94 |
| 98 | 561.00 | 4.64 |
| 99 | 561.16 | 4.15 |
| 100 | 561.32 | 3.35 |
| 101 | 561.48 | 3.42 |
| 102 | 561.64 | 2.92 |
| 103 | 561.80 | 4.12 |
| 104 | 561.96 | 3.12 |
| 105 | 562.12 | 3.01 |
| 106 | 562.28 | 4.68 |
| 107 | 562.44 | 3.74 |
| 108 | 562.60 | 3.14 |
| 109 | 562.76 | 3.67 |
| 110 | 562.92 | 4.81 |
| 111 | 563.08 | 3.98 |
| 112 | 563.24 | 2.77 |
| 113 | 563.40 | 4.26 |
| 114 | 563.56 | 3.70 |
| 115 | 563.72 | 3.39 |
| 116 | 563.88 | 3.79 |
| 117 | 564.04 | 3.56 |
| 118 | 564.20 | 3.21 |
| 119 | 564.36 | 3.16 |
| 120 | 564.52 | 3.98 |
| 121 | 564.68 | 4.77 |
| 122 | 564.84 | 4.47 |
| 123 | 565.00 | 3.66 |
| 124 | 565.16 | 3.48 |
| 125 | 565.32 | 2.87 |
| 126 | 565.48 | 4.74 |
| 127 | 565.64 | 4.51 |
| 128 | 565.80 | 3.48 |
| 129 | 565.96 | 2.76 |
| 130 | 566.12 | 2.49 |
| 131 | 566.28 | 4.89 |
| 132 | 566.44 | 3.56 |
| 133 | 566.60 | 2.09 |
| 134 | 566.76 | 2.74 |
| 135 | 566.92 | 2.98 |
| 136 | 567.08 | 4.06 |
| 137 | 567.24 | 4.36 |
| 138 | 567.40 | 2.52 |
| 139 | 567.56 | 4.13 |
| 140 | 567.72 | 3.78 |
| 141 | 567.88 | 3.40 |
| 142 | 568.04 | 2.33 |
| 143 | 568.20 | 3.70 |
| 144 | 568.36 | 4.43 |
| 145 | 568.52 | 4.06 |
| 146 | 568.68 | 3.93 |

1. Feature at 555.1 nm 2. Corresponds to [O III] 5007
